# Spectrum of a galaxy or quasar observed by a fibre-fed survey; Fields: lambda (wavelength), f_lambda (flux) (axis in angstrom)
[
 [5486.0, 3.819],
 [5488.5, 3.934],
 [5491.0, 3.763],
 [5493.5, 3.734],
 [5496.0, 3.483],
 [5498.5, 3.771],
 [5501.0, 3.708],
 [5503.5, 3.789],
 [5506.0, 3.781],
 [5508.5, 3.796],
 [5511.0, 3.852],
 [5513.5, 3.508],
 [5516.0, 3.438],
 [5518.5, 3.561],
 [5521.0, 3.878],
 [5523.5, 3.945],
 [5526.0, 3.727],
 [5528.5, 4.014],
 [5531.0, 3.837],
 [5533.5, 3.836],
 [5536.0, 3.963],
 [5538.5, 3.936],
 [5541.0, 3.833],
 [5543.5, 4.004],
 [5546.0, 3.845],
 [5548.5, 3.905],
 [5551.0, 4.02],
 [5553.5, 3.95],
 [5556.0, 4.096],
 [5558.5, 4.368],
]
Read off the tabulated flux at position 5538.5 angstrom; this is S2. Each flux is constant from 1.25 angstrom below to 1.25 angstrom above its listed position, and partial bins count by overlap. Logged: 3.936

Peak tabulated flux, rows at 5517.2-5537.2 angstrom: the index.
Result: 4.014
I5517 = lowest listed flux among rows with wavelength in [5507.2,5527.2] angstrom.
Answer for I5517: 3.438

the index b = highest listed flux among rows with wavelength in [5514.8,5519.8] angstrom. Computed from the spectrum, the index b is 3.561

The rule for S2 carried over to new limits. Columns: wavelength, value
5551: 4.02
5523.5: 3.945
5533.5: 3.836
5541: 3.833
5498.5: 3.771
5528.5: 4.014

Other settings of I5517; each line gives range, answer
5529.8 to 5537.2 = 3.836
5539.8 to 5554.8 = 3.833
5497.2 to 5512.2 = 3.708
